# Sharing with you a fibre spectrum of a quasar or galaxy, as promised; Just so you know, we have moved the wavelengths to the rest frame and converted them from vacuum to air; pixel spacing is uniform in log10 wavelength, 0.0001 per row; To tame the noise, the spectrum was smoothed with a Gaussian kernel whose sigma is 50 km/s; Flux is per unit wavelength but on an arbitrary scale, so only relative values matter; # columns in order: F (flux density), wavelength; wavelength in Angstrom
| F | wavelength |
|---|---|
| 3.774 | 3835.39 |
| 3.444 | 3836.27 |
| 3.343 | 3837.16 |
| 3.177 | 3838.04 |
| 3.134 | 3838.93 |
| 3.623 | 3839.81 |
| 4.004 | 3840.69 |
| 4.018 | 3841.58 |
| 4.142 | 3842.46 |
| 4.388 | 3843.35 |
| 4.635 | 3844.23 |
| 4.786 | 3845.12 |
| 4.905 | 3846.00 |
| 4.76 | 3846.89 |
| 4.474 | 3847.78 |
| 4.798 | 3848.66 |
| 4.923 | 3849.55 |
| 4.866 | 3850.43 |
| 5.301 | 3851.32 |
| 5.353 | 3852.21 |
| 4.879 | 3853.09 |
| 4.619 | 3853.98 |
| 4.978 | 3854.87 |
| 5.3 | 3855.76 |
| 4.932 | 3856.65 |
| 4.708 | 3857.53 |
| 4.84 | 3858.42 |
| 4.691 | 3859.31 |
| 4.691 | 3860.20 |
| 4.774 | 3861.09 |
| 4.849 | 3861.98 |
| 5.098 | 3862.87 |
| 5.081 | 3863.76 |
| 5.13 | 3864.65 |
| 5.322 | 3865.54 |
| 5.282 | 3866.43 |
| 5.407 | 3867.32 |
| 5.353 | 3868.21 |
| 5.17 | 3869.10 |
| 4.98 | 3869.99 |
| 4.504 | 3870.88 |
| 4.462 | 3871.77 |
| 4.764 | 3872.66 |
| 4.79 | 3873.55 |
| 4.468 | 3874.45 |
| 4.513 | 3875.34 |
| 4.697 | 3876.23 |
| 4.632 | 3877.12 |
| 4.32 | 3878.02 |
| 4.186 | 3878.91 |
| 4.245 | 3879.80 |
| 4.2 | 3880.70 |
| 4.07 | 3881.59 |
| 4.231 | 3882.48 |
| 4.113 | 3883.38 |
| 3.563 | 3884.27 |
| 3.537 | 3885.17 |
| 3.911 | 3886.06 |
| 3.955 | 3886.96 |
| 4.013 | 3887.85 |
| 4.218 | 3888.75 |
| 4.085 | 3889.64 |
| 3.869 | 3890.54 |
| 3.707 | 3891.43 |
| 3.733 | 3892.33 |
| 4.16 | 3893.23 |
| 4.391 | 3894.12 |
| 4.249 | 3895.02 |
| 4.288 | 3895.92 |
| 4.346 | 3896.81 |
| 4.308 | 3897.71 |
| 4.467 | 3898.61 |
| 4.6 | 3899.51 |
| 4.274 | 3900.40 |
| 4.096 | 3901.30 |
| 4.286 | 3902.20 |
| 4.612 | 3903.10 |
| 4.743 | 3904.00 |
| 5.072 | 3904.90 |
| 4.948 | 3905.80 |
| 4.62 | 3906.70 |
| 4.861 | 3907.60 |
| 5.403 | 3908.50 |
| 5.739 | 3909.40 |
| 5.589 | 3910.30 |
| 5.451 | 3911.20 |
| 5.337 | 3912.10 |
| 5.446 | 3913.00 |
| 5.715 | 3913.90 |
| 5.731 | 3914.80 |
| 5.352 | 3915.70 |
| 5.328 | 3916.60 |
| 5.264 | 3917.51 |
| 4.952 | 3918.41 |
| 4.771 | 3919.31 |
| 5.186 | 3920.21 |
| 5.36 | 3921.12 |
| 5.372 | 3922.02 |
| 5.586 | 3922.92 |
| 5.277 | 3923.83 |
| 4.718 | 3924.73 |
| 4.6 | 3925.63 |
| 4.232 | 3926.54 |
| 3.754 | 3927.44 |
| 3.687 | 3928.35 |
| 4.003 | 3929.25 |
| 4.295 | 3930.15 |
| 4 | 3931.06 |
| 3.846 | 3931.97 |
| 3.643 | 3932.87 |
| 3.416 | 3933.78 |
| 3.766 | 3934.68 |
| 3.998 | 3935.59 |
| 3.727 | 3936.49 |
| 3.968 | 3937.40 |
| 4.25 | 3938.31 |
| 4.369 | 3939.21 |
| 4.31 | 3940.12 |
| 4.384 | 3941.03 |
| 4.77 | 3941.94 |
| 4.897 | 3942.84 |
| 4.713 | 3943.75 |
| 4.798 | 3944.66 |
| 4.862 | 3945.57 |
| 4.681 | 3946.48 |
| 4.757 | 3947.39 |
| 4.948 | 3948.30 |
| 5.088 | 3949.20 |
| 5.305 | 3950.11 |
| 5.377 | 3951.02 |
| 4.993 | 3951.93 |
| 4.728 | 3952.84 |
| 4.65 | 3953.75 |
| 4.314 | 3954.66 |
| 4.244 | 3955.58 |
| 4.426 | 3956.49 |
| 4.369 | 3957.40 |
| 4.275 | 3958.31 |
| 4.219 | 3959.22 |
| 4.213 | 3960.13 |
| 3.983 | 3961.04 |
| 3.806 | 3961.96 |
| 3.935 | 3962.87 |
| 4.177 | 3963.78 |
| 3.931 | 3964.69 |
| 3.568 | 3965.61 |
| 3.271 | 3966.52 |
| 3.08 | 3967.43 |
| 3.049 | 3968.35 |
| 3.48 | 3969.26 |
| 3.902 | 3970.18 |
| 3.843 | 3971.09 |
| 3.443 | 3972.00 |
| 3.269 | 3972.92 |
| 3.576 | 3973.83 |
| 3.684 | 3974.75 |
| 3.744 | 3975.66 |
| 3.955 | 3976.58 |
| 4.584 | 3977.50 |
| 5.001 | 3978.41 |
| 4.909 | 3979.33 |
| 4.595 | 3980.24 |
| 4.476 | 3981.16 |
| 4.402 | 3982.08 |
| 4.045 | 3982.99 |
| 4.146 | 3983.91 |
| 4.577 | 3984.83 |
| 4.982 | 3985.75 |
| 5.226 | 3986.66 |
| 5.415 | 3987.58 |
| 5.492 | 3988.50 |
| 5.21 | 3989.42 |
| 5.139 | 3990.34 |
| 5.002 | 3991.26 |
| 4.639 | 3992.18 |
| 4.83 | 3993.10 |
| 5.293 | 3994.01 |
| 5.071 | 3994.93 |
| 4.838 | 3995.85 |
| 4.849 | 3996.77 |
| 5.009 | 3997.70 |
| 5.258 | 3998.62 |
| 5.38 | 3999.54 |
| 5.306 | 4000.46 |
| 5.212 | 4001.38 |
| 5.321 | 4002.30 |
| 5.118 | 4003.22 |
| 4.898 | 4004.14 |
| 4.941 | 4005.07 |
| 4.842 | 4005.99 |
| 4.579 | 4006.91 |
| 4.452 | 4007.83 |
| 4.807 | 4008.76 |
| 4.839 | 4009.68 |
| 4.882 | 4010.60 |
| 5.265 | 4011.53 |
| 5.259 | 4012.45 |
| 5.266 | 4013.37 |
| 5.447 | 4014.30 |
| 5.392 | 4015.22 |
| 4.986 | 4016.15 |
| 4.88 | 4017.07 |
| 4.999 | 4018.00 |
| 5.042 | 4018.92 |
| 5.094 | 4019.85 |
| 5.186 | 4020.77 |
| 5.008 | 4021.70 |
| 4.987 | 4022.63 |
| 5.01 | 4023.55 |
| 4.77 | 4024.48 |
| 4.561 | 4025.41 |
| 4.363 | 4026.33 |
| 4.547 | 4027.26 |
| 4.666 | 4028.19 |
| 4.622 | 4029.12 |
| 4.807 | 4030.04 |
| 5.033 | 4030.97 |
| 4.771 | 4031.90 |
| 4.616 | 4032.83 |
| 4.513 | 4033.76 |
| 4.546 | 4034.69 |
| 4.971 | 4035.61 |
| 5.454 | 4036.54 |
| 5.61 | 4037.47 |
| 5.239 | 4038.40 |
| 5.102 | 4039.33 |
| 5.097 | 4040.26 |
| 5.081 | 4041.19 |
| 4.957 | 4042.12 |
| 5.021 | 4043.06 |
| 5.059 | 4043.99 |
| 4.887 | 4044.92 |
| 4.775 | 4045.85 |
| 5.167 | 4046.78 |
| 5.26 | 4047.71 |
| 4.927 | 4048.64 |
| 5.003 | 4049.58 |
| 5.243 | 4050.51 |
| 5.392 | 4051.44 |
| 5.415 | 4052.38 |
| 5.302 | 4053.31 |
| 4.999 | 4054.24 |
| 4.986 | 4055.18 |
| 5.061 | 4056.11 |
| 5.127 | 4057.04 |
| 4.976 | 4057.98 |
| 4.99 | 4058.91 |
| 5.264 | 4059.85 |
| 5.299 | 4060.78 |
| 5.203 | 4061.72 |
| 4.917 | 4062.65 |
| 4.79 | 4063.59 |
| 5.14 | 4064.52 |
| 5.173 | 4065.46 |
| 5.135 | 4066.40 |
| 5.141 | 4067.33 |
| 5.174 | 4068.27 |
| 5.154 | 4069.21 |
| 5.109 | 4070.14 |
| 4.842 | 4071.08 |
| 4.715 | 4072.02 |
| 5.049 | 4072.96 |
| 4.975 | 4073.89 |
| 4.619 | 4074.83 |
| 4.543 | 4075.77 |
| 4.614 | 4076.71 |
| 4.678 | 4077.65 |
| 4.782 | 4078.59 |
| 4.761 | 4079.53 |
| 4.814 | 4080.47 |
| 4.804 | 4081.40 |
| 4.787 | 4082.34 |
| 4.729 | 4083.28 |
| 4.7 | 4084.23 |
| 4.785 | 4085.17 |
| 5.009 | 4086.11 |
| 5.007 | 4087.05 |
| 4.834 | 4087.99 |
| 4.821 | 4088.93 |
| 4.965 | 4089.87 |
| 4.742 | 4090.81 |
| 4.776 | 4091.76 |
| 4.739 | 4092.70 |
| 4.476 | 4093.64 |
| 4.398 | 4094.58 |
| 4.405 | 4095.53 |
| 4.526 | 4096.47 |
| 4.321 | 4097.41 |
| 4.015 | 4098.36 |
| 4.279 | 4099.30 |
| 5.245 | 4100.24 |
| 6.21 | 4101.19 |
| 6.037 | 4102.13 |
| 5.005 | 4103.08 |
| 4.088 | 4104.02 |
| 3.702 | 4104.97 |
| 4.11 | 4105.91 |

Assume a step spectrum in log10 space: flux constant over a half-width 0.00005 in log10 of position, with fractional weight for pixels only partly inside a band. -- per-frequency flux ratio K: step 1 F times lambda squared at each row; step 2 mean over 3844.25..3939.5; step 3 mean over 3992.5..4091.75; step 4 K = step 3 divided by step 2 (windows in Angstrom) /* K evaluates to 1.16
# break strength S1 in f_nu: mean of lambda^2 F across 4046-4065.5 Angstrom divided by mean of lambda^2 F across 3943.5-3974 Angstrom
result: 1.3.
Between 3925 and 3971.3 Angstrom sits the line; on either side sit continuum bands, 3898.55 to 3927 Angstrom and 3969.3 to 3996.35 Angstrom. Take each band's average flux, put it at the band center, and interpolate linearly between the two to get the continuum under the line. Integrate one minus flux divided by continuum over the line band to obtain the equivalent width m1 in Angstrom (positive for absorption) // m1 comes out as 5.4 Angstrom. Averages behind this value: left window 5.04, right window 4.51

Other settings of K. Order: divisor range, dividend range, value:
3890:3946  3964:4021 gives 1.05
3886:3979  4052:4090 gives 1.20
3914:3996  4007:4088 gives 1.17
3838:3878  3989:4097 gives 1.15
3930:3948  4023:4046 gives 1.20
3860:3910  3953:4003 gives 1.03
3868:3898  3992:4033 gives 1.24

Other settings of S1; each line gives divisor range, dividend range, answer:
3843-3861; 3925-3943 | 0.88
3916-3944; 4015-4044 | 1.16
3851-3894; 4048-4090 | 1.20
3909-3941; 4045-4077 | 1.15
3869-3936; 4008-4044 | 1.17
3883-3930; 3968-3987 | 0.93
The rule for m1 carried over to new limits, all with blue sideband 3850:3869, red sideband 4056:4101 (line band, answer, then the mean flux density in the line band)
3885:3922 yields 2.12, 4.7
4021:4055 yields -0.61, 4.97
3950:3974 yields 4.38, 4.04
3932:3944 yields 1.96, 4.15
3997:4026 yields -0.75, 5.03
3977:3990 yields 0.35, 4.79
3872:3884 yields 1.48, 4.39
